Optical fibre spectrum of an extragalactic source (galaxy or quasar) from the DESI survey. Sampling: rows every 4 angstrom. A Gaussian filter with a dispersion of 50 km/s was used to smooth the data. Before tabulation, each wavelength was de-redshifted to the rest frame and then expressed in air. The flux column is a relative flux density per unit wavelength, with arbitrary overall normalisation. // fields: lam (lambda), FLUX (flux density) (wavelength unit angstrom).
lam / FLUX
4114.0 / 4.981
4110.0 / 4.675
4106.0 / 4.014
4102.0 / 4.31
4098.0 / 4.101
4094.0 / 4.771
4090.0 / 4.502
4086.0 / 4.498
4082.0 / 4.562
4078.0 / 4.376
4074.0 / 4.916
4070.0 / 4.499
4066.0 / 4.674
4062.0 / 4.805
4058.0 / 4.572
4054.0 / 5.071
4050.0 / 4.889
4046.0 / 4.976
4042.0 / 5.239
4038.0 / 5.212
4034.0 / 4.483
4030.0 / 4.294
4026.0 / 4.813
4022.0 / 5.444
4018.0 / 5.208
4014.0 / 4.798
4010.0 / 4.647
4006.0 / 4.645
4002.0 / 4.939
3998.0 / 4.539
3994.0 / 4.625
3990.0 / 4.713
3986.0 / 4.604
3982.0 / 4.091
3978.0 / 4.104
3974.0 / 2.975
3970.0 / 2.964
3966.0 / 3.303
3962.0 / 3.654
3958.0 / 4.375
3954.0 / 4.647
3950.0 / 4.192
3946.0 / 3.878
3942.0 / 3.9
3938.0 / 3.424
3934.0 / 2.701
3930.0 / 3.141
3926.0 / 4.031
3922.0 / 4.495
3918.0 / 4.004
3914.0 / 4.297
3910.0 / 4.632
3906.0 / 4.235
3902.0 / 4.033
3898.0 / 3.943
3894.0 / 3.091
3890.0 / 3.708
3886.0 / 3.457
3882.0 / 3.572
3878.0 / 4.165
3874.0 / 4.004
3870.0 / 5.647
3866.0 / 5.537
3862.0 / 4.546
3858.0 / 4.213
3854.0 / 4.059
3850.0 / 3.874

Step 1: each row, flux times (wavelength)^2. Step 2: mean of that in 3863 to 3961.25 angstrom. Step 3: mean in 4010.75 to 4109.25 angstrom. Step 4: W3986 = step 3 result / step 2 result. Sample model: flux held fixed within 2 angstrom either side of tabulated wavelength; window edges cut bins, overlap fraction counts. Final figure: 1.3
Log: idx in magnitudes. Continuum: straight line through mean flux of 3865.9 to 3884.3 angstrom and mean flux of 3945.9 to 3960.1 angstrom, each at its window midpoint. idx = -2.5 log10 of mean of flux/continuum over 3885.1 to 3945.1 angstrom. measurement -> 0.15 mag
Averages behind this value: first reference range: 4.47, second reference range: 4.32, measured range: 3.81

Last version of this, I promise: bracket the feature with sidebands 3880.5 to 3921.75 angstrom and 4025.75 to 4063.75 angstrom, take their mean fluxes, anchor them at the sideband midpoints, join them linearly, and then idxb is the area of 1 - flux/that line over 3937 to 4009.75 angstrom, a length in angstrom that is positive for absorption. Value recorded 4.6 angstrom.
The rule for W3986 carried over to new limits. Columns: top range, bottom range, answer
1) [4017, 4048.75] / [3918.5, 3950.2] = 1.40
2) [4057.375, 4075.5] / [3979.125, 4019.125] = 1.04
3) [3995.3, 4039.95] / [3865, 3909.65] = 1.25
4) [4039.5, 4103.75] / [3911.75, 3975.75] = 1.33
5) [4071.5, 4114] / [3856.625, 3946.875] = 1.23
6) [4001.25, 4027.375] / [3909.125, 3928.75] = 1.22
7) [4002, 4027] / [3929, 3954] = 1.40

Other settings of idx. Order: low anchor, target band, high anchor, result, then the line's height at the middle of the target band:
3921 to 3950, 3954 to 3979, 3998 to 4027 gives 0.15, 4.16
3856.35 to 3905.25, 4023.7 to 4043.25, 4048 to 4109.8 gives -0.08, 4.48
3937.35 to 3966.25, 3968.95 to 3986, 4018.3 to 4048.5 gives 0.16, 4.28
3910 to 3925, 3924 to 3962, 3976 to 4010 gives 0.15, 4.38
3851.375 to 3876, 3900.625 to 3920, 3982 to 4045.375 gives 0.11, 4.69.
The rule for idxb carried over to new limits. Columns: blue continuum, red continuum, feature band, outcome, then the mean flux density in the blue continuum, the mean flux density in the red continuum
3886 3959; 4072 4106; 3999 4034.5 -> -4.9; 3.91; 4.48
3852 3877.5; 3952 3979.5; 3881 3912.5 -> 3.5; 4.64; 3.71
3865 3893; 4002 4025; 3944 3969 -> 3.6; 4.21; 4.94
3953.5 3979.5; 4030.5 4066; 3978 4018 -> -4.9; 3.66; 4.87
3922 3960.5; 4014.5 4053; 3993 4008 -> -0.5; 3.84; 4.95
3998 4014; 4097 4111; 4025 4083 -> -3.4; 4.72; 4.26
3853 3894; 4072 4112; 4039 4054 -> -2.1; 4.24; 4.47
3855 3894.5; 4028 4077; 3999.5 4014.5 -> -0.3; 4.23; 4.79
